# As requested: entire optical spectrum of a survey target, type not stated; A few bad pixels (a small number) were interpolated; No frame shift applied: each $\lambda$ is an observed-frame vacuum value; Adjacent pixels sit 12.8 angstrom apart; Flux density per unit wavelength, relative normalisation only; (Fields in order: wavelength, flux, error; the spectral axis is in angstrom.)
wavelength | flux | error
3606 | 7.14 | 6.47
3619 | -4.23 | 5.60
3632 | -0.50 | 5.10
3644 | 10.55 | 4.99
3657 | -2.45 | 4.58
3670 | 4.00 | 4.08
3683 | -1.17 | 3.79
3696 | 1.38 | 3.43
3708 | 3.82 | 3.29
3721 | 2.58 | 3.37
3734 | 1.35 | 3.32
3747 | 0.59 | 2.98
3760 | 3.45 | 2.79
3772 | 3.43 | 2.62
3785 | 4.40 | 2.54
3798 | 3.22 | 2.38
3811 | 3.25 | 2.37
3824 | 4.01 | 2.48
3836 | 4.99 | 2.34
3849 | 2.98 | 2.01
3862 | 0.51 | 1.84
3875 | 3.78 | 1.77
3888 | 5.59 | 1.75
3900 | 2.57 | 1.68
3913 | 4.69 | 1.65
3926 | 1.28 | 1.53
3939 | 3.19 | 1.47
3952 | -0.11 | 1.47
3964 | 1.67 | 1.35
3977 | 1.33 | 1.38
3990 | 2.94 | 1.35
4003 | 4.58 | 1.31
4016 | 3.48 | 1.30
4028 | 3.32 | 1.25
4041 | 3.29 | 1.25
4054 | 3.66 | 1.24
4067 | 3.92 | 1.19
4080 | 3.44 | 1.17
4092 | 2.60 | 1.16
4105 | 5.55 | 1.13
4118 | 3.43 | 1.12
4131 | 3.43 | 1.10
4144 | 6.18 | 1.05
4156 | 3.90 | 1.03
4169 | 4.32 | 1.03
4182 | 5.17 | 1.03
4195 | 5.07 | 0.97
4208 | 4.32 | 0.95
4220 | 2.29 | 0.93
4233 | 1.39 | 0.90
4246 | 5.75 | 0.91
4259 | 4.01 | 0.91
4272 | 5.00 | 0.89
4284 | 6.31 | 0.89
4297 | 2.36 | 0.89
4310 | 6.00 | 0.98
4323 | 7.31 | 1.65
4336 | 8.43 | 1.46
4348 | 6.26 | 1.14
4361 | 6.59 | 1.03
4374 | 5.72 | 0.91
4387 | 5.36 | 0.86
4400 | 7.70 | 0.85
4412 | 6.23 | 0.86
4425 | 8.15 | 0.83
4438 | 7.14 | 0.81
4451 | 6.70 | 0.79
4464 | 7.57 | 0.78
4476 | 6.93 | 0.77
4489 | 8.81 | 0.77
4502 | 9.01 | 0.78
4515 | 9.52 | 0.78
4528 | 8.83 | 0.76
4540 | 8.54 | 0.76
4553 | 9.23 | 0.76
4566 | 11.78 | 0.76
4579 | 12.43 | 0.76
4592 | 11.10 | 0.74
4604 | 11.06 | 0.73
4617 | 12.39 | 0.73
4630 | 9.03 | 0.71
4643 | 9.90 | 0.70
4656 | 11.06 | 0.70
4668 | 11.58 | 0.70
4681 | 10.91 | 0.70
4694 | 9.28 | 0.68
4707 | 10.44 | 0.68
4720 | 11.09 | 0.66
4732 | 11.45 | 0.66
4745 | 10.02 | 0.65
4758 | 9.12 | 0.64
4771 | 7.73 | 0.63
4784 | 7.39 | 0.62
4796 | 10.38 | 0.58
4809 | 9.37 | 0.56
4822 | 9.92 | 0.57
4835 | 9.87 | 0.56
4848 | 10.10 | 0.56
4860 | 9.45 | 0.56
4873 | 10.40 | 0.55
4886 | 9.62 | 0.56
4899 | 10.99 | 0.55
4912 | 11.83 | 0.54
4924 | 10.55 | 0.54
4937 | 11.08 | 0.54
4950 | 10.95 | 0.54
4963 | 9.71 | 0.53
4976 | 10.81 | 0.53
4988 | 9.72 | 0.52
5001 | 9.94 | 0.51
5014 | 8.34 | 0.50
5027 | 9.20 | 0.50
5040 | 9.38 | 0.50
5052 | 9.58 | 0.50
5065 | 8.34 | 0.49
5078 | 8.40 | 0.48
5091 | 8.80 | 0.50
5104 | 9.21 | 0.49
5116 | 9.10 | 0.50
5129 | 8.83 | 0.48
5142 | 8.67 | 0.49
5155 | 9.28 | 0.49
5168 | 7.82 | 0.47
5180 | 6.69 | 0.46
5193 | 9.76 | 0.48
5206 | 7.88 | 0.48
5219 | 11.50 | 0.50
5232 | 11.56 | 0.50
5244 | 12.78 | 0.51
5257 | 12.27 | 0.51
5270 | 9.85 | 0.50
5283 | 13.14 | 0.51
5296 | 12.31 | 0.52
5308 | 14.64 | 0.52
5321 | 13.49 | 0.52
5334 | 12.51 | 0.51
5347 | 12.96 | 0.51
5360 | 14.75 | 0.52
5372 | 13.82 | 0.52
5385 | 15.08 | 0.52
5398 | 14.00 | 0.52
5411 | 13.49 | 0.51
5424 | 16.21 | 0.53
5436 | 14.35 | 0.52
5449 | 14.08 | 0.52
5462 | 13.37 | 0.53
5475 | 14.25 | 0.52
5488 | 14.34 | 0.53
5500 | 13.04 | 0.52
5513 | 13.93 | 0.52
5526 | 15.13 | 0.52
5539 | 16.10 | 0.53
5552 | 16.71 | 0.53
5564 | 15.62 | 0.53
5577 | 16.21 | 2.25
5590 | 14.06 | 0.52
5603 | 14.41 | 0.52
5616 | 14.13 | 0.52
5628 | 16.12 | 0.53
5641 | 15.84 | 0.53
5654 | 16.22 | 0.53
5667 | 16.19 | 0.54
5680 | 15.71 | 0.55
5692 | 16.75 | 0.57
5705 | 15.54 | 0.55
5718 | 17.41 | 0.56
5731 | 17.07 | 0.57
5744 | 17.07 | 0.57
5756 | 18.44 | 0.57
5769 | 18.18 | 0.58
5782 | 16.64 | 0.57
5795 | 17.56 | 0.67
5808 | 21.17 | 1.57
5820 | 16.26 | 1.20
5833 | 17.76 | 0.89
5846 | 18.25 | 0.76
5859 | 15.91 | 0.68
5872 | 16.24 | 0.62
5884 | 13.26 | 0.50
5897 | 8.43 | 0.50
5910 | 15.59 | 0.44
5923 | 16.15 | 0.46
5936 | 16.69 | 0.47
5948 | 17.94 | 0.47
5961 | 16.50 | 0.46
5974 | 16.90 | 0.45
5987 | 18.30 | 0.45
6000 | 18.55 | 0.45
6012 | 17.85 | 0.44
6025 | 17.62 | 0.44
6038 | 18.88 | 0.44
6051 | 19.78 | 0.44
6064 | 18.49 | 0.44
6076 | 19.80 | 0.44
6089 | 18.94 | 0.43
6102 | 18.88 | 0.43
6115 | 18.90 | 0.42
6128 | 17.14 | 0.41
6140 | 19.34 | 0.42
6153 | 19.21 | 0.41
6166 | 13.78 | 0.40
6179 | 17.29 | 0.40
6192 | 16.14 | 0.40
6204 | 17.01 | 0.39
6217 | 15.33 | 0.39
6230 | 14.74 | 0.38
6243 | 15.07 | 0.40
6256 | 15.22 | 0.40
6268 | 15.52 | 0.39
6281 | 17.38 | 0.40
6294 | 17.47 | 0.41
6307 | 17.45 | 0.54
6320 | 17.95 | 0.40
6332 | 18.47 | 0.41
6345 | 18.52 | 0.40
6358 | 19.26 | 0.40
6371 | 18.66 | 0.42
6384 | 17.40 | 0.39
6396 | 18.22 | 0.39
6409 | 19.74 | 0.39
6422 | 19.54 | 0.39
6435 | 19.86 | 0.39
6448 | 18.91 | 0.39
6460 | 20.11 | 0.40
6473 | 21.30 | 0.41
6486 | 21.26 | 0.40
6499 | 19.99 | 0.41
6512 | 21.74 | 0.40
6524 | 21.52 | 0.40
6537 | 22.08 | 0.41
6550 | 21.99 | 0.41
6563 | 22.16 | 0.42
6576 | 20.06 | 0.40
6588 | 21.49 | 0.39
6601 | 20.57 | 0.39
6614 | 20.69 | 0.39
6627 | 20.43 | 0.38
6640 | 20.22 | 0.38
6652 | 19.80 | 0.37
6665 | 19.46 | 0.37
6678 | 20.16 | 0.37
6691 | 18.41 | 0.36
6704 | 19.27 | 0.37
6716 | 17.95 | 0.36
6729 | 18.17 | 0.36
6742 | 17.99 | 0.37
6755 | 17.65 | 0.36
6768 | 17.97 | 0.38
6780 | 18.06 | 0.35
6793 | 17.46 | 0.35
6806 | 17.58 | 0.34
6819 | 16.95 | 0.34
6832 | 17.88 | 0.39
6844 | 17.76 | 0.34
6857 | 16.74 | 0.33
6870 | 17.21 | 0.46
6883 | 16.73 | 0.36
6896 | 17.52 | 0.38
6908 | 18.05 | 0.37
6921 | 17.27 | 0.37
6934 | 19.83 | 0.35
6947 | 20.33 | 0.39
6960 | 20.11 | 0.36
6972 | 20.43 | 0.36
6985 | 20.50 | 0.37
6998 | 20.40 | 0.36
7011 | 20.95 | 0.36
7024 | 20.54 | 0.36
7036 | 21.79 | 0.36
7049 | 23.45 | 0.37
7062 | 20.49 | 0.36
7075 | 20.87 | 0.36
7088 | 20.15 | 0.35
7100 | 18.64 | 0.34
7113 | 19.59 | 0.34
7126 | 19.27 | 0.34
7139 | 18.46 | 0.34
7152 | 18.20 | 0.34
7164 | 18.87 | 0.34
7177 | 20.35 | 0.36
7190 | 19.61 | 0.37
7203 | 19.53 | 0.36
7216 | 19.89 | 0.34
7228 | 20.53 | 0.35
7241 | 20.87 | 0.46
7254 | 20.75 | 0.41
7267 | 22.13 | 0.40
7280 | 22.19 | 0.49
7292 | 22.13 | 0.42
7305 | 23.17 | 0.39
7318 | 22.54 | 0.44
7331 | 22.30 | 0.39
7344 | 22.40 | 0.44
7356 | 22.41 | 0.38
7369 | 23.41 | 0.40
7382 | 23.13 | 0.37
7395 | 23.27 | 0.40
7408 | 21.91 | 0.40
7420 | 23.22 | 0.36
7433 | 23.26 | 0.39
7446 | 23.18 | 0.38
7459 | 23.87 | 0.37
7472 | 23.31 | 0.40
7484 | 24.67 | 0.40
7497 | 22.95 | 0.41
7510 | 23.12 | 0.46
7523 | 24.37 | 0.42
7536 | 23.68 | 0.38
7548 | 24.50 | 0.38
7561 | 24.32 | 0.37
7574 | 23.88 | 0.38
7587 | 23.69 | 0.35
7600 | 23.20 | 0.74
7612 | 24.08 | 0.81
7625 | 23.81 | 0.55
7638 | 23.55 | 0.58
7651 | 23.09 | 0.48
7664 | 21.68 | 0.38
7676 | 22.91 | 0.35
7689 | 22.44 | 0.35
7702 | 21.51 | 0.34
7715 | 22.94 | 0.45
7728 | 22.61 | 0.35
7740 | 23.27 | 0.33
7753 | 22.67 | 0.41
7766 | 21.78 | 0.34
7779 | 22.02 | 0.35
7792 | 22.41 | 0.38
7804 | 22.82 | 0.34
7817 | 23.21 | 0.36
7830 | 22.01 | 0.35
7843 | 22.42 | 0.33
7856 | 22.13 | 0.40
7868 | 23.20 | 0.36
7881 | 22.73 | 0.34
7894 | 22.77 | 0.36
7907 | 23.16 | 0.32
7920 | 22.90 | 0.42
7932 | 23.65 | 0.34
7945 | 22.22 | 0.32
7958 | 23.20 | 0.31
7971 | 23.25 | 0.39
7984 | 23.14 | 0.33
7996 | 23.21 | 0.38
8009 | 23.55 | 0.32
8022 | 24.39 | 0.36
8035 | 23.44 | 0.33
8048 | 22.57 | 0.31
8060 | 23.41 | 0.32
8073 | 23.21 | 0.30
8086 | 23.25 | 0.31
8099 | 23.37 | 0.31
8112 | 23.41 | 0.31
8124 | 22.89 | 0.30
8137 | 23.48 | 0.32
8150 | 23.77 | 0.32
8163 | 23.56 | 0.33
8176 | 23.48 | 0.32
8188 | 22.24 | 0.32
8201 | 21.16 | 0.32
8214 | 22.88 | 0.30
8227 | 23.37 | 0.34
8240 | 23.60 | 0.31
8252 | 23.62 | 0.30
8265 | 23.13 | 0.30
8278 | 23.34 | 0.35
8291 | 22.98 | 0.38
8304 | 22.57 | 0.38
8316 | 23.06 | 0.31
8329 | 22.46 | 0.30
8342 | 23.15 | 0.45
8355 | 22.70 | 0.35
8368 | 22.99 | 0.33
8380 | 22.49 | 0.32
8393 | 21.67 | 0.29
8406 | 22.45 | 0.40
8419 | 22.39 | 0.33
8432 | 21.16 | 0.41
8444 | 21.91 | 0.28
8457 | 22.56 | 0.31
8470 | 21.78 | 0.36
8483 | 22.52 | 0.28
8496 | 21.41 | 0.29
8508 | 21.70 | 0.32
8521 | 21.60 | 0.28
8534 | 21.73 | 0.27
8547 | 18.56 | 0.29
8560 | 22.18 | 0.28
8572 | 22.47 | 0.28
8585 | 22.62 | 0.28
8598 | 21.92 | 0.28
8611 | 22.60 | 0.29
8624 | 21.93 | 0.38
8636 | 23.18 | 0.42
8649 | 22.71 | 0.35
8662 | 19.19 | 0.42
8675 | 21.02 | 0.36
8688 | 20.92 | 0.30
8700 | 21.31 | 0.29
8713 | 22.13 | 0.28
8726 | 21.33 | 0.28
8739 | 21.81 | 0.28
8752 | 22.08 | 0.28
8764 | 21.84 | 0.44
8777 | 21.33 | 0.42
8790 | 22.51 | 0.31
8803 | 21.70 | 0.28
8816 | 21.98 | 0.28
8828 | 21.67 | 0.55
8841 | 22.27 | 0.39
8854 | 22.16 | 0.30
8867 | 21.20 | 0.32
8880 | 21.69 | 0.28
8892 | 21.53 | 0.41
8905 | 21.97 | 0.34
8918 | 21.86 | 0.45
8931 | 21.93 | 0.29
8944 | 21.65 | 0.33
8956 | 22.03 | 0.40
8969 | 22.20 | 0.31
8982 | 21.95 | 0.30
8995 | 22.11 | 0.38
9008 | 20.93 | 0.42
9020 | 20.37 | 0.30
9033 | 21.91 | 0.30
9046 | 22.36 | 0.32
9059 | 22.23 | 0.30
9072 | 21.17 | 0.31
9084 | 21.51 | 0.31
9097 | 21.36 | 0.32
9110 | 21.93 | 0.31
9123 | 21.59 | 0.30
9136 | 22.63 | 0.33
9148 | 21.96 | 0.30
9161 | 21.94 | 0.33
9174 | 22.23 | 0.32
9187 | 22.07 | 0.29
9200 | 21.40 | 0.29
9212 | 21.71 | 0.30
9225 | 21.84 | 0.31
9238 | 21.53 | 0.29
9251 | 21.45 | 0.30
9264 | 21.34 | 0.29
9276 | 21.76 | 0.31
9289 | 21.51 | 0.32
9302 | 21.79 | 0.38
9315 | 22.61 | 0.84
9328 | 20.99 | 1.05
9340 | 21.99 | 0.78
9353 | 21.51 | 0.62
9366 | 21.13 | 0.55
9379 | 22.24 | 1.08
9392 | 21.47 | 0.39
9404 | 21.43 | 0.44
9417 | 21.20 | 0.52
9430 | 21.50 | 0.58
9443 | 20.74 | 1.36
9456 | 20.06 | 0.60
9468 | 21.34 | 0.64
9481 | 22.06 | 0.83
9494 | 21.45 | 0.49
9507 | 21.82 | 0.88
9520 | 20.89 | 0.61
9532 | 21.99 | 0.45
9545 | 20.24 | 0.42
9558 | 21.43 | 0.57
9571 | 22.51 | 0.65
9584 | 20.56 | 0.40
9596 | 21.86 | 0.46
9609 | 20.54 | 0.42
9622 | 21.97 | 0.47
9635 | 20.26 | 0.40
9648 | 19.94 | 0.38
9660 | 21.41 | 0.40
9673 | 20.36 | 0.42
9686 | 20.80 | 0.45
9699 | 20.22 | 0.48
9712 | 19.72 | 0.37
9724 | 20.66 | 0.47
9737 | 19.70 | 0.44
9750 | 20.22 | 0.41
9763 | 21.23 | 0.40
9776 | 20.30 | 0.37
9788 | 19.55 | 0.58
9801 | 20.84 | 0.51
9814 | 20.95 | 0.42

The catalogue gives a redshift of 0.000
